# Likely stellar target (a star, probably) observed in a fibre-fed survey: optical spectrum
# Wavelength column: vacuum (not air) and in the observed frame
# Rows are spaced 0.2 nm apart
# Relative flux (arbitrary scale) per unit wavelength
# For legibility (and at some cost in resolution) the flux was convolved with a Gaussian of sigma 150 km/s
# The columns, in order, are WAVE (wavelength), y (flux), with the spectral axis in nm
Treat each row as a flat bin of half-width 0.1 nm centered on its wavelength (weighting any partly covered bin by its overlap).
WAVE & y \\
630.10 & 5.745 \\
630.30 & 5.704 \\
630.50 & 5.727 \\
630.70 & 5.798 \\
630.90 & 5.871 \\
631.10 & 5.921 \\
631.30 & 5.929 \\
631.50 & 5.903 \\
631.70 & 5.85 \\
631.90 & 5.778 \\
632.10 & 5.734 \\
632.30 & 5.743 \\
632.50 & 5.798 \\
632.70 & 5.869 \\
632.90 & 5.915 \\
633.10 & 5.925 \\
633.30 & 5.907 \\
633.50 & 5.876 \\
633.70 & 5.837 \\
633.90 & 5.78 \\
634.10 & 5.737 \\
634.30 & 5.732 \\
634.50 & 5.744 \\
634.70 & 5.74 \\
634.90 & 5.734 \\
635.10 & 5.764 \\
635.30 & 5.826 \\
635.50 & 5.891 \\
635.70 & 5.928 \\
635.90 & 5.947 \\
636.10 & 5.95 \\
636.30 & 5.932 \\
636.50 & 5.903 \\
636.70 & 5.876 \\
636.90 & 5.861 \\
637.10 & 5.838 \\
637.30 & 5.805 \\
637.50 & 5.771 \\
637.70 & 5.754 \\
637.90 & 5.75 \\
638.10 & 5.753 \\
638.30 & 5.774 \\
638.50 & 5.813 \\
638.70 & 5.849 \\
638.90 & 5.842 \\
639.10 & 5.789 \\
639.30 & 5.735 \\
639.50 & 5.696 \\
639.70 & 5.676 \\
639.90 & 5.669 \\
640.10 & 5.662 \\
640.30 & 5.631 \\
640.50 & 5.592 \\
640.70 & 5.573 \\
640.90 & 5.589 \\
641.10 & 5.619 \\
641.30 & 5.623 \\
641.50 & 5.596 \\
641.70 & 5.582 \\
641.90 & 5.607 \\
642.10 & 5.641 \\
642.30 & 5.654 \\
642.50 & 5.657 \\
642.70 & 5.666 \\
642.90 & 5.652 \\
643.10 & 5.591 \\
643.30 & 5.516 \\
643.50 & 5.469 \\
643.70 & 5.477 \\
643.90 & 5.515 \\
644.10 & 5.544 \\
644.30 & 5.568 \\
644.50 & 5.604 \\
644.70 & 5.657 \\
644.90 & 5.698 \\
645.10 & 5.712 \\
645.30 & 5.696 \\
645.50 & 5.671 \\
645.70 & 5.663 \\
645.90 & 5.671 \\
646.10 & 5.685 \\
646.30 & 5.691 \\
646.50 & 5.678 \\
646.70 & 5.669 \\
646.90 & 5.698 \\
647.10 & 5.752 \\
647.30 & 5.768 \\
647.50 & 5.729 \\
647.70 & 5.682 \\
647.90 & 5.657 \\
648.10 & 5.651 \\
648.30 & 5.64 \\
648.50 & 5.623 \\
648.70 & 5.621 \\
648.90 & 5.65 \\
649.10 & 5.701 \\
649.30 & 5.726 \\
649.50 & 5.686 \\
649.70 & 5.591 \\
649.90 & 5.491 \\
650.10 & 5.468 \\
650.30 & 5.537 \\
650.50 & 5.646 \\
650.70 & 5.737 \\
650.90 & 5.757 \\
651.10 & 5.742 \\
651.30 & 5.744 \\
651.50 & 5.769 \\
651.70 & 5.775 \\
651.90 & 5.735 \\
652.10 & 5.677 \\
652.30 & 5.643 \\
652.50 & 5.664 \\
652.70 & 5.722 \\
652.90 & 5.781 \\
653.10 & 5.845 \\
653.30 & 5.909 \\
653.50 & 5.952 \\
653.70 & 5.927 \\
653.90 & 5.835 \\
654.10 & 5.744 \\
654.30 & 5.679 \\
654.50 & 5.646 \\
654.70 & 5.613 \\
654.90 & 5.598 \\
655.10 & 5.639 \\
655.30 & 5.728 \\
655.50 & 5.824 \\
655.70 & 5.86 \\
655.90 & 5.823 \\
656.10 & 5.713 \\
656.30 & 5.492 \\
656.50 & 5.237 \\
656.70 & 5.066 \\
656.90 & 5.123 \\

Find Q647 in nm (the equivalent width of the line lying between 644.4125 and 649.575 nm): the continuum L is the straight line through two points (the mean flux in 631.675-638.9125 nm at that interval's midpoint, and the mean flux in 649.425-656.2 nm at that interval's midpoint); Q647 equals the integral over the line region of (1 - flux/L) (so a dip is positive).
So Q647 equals 0.07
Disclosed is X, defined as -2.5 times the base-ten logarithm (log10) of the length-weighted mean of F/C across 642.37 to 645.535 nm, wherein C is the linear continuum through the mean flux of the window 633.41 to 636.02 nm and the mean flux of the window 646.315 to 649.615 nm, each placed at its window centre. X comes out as 0.02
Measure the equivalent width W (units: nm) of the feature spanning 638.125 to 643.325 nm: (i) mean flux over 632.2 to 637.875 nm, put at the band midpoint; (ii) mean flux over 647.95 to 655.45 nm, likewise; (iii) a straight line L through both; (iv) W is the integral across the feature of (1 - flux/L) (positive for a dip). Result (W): 0.11 nm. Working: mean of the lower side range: 5.83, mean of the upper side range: 5.7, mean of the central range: 5.67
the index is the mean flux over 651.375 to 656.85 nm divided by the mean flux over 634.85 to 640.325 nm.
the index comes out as 1.0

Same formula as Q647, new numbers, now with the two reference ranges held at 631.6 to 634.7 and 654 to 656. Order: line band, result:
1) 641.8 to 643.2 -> 0.03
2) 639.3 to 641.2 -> 0.05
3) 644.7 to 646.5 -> 0.02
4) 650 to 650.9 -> 0.02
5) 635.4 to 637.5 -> -0.03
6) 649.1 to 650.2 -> 0.03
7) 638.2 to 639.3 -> 0.00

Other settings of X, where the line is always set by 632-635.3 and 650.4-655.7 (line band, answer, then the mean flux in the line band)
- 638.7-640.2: 0.01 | 5.73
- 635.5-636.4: -0.03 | 5.93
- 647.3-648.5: 0.02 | 5.68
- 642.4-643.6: 0.04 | 5.59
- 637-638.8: 0.00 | 5.79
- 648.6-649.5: 0.02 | 5.68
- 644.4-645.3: 0.02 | 5.67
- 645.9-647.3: 0.01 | 5.7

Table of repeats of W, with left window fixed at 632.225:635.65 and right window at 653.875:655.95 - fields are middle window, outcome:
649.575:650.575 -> 0.034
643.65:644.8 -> 0.041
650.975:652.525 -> 0.003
